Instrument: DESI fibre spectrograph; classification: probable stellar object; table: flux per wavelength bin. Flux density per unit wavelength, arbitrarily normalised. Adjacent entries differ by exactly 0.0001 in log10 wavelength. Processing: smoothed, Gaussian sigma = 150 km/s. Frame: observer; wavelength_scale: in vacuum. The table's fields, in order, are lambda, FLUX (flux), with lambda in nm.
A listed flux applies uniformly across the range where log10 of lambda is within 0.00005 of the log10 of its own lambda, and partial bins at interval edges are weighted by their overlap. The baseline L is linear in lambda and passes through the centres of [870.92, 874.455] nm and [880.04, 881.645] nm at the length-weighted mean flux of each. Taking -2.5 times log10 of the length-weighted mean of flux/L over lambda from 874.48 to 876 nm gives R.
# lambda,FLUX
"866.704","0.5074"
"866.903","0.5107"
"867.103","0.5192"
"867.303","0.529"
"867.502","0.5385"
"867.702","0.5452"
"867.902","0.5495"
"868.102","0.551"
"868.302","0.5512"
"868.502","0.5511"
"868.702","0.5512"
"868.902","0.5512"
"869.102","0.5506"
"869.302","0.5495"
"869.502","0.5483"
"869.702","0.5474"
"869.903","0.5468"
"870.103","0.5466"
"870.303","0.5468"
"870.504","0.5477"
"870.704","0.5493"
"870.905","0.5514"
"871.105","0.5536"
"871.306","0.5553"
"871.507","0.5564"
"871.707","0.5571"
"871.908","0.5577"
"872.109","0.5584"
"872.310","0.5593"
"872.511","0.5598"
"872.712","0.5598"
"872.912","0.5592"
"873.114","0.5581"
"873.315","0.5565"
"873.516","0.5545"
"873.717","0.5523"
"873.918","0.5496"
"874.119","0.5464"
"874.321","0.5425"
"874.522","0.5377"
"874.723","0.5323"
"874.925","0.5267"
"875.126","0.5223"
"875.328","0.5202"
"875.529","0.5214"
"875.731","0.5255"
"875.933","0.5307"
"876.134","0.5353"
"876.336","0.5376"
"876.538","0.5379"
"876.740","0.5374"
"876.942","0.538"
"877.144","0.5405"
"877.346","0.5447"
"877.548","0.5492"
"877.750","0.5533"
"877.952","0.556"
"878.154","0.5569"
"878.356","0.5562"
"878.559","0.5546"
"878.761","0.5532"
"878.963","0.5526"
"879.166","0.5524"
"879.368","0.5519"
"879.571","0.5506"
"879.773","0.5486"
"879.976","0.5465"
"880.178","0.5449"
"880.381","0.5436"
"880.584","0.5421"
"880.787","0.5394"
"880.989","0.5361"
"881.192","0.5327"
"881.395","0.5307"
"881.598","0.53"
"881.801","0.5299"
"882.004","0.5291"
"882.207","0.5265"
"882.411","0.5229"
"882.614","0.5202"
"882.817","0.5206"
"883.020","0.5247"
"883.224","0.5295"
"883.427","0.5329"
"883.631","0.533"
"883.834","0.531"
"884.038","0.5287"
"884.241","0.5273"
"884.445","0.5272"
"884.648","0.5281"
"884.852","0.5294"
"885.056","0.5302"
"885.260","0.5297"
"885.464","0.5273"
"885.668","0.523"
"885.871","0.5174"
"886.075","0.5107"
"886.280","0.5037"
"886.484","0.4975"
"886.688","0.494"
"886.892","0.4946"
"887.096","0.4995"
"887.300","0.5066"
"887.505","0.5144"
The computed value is 0.05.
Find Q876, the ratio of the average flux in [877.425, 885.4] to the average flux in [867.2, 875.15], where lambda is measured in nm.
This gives 0.98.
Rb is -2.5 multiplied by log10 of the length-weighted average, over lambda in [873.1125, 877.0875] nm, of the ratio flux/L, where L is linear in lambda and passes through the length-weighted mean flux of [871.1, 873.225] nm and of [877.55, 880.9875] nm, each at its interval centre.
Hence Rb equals 0.03 mag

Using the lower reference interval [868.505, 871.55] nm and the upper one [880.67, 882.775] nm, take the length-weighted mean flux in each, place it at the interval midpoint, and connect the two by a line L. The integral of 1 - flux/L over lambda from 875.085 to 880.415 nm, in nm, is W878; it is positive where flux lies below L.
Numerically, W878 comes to -0.07 nm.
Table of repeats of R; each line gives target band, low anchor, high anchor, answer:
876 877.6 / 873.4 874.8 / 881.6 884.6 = 0.00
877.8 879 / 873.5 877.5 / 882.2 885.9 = -0.04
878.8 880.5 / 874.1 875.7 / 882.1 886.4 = -0.04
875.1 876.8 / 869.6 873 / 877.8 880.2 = 0.05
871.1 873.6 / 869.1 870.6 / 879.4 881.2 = -0.02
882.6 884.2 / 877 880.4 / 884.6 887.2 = 0.00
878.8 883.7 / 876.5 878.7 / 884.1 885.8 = 0.00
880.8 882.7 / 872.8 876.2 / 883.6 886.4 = 0.00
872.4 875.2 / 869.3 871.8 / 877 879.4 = 0.01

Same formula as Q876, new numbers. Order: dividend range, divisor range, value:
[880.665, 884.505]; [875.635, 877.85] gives 0.98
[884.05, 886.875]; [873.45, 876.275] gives 0.97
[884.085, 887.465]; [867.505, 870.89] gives 0.94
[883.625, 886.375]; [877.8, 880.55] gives 0.95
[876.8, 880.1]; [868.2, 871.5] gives 1.00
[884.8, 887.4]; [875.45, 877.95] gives 0.95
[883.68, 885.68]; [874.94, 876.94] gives 1.00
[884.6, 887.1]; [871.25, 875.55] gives 0.94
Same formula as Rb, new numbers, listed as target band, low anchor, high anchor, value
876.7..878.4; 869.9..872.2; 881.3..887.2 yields -0.02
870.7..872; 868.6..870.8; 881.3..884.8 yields -0.02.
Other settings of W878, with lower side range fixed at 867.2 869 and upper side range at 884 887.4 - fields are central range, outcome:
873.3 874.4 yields -0.028 nm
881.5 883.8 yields -0.027 nm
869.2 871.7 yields -0.037 nm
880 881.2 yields -0.036 nm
